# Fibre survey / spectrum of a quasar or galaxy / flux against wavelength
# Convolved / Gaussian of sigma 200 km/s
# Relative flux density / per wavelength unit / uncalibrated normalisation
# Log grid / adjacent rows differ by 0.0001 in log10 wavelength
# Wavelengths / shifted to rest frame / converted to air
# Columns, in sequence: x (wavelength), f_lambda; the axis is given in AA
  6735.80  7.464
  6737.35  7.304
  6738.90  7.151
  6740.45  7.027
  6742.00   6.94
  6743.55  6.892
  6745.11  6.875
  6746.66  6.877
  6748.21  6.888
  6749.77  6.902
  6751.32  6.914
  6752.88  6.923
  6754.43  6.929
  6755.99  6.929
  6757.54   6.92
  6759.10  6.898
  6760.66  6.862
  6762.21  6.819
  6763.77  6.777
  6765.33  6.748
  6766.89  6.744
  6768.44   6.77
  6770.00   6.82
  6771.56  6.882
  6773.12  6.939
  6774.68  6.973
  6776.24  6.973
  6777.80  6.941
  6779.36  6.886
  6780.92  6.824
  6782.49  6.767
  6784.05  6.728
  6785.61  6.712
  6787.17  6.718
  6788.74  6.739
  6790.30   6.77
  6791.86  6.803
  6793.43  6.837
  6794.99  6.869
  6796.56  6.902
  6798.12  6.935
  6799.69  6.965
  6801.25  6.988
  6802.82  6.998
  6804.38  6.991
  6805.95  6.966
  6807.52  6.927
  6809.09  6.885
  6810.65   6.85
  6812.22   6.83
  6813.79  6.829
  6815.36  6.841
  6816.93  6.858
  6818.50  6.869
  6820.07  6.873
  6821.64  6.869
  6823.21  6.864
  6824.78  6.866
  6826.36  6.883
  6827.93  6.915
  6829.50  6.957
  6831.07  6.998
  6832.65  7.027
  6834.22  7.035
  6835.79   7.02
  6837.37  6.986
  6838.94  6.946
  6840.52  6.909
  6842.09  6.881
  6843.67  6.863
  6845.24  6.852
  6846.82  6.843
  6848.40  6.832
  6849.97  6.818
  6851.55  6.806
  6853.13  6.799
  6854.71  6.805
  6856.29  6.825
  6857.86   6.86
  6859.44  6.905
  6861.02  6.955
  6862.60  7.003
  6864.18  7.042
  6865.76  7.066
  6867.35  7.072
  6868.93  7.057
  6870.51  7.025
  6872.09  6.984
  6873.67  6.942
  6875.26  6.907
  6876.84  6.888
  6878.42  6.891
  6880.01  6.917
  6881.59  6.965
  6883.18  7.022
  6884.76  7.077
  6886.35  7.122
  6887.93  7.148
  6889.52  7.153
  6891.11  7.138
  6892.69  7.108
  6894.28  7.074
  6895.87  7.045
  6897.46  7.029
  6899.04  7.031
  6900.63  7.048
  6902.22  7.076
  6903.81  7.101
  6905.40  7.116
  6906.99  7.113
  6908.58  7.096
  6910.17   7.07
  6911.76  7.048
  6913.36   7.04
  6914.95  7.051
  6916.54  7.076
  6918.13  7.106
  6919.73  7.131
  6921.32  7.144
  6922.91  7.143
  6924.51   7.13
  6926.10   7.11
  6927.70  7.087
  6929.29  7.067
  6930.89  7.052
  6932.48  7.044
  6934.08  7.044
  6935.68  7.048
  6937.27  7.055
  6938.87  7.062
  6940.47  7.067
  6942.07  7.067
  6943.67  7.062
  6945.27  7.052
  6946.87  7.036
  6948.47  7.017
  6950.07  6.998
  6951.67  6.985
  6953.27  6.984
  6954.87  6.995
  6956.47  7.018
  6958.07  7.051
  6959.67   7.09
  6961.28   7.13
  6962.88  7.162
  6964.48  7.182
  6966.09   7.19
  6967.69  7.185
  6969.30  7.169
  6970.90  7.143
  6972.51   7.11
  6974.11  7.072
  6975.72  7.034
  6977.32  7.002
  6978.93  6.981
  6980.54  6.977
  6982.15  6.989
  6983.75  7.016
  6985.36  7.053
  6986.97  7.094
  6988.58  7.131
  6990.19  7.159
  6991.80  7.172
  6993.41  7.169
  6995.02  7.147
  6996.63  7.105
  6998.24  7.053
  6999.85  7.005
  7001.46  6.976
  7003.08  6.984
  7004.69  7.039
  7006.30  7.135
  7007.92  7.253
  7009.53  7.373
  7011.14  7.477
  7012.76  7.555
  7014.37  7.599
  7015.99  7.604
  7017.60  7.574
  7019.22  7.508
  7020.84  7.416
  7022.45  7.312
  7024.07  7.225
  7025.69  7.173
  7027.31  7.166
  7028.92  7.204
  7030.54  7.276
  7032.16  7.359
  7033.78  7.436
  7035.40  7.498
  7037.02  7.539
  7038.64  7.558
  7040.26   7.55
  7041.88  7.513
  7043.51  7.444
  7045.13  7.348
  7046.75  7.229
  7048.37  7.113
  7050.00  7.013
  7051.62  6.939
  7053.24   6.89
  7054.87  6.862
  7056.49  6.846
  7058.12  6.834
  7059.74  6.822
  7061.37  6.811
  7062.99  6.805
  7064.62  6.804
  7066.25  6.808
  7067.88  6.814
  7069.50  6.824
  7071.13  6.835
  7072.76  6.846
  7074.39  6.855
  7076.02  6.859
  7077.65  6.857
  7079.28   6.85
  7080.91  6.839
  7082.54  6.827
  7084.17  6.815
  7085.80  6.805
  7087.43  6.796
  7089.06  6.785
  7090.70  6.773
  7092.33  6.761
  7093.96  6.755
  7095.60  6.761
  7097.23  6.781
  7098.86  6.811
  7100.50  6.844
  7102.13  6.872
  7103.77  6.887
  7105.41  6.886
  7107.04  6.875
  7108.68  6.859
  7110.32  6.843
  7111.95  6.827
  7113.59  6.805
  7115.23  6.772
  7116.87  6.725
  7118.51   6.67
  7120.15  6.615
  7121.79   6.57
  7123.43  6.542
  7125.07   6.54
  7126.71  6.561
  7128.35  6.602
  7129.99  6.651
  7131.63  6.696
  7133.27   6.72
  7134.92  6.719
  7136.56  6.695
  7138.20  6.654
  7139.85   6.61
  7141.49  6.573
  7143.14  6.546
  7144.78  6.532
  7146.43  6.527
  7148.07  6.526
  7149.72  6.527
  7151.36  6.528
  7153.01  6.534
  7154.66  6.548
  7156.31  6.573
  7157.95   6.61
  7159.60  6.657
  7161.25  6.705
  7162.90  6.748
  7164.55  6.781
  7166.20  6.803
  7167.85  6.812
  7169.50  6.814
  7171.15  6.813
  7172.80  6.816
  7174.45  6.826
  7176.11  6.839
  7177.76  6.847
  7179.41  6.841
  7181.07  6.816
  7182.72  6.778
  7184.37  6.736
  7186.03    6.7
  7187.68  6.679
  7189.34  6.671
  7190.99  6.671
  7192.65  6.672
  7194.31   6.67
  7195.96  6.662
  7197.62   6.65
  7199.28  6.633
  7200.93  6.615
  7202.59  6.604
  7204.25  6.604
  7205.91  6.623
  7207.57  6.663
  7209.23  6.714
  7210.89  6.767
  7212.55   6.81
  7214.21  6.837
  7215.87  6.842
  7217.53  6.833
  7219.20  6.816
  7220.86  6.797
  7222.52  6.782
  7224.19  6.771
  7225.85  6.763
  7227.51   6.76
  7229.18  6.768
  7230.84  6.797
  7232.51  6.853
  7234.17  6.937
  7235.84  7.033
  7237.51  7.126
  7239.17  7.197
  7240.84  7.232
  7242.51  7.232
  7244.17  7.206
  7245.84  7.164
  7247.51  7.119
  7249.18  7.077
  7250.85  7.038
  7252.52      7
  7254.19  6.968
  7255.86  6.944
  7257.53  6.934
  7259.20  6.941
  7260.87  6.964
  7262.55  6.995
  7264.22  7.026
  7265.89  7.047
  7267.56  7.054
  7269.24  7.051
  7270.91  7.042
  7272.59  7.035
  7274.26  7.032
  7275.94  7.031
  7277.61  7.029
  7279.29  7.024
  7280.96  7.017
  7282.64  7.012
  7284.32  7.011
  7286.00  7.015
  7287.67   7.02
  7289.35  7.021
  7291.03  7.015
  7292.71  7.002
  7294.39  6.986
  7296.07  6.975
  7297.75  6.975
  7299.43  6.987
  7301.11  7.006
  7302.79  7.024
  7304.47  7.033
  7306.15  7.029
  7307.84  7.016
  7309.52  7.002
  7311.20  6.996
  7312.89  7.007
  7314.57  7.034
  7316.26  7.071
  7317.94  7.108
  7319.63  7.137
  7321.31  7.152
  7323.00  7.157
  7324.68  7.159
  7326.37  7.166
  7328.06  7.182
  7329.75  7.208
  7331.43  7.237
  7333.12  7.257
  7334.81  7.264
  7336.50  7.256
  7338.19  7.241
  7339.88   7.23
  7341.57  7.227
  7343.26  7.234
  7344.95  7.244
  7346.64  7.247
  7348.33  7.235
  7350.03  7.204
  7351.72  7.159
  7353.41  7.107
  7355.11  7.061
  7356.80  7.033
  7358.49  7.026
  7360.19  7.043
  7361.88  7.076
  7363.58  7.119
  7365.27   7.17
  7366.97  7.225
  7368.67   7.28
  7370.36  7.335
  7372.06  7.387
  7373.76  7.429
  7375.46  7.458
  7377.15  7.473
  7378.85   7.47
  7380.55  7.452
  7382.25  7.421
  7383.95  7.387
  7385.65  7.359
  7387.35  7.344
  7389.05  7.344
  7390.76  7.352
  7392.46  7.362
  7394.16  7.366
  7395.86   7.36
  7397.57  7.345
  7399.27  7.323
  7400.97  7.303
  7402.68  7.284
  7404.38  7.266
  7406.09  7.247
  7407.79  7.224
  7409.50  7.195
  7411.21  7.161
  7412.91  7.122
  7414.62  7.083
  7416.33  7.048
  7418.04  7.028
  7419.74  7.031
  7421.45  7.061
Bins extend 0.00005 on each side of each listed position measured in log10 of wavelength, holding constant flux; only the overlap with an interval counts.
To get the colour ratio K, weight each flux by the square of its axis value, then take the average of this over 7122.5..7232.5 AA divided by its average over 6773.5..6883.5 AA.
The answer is 1.1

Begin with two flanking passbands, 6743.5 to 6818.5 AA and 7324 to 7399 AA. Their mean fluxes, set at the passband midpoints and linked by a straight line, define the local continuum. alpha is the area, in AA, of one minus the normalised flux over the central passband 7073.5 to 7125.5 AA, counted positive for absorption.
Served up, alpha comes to 2.2 AA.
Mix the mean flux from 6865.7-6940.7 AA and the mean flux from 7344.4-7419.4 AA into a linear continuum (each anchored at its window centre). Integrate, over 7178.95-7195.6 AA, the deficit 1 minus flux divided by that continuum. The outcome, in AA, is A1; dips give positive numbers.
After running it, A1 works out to 1.1 AA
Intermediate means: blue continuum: 7.06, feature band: 6.72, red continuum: 7.25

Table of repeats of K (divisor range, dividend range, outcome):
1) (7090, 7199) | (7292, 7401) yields 1.13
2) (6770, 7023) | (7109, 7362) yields 1.08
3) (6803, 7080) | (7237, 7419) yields 1.13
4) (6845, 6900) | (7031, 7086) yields 1.06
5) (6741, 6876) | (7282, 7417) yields 1.21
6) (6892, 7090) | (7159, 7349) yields 1.06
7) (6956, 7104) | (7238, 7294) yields 1.06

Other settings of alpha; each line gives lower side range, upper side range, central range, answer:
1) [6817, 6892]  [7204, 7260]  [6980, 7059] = -3.3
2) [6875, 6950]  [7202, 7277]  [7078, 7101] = 0.6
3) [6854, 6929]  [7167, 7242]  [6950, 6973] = -0.4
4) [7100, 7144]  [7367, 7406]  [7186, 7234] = 1.4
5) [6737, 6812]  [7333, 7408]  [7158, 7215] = 3.4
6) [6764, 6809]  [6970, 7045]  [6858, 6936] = 0.0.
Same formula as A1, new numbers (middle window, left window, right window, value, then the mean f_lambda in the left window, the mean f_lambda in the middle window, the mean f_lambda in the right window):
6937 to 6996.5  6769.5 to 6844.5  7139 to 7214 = -2.41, 6.89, 7.08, 6.68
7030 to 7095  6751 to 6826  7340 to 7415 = 0.43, 6.86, 7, 7.26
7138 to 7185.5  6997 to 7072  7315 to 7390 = 3.40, 7.18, 6.69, 7.23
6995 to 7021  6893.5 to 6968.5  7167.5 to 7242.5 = -1.07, 7.07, 7.28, 6.79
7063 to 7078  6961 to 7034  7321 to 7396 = 0.78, 7.2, 6.83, 7.26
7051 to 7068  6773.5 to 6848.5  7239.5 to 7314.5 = 0.30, 6.89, 6.84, 7.03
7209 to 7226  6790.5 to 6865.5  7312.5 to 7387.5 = 0.82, 6.9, 6.8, 7.22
